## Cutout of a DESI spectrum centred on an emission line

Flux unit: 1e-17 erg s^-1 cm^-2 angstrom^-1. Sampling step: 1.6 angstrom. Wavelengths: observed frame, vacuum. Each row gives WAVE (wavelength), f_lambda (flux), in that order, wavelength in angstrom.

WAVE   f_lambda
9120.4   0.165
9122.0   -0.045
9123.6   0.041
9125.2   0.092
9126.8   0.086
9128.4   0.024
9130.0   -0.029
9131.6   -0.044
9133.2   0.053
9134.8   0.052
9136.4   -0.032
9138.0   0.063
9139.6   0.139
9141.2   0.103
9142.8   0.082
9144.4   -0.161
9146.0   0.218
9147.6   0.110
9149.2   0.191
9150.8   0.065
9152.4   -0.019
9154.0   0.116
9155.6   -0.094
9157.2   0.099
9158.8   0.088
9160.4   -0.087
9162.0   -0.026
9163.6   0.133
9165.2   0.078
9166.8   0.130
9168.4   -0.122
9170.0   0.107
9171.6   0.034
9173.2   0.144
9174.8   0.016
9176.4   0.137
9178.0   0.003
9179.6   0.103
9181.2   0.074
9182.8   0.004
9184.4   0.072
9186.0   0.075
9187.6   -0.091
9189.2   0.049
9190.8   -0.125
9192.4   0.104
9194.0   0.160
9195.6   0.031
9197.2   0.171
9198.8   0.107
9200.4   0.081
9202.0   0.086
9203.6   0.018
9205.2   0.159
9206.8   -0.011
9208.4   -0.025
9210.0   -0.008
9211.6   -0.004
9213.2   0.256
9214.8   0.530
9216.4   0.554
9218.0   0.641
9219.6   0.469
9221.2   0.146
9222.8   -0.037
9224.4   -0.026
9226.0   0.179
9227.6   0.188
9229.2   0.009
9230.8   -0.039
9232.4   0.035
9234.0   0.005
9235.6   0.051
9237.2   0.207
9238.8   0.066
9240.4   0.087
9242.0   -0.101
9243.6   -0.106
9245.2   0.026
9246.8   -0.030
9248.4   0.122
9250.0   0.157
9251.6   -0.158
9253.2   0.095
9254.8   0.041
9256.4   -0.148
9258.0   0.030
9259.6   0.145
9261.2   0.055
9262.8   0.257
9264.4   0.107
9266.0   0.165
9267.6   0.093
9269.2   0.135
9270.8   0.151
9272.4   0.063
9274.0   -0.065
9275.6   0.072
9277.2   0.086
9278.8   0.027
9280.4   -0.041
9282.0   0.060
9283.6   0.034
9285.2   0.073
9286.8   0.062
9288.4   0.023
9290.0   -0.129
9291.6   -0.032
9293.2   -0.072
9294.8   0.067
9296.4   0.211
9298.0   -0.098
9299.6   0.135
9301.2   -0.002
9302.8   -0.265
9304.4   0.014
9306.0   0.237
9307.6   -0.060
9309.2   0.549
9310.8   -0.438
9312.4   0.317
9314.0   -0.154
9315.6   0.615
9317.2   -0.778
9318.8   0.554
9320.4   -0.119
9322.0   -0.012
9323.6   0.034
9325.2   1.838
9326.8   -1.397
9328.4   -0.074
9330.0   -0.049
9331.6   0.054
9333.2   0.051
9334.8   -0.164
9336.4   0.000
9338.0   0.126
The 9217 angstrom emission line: H-gamma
